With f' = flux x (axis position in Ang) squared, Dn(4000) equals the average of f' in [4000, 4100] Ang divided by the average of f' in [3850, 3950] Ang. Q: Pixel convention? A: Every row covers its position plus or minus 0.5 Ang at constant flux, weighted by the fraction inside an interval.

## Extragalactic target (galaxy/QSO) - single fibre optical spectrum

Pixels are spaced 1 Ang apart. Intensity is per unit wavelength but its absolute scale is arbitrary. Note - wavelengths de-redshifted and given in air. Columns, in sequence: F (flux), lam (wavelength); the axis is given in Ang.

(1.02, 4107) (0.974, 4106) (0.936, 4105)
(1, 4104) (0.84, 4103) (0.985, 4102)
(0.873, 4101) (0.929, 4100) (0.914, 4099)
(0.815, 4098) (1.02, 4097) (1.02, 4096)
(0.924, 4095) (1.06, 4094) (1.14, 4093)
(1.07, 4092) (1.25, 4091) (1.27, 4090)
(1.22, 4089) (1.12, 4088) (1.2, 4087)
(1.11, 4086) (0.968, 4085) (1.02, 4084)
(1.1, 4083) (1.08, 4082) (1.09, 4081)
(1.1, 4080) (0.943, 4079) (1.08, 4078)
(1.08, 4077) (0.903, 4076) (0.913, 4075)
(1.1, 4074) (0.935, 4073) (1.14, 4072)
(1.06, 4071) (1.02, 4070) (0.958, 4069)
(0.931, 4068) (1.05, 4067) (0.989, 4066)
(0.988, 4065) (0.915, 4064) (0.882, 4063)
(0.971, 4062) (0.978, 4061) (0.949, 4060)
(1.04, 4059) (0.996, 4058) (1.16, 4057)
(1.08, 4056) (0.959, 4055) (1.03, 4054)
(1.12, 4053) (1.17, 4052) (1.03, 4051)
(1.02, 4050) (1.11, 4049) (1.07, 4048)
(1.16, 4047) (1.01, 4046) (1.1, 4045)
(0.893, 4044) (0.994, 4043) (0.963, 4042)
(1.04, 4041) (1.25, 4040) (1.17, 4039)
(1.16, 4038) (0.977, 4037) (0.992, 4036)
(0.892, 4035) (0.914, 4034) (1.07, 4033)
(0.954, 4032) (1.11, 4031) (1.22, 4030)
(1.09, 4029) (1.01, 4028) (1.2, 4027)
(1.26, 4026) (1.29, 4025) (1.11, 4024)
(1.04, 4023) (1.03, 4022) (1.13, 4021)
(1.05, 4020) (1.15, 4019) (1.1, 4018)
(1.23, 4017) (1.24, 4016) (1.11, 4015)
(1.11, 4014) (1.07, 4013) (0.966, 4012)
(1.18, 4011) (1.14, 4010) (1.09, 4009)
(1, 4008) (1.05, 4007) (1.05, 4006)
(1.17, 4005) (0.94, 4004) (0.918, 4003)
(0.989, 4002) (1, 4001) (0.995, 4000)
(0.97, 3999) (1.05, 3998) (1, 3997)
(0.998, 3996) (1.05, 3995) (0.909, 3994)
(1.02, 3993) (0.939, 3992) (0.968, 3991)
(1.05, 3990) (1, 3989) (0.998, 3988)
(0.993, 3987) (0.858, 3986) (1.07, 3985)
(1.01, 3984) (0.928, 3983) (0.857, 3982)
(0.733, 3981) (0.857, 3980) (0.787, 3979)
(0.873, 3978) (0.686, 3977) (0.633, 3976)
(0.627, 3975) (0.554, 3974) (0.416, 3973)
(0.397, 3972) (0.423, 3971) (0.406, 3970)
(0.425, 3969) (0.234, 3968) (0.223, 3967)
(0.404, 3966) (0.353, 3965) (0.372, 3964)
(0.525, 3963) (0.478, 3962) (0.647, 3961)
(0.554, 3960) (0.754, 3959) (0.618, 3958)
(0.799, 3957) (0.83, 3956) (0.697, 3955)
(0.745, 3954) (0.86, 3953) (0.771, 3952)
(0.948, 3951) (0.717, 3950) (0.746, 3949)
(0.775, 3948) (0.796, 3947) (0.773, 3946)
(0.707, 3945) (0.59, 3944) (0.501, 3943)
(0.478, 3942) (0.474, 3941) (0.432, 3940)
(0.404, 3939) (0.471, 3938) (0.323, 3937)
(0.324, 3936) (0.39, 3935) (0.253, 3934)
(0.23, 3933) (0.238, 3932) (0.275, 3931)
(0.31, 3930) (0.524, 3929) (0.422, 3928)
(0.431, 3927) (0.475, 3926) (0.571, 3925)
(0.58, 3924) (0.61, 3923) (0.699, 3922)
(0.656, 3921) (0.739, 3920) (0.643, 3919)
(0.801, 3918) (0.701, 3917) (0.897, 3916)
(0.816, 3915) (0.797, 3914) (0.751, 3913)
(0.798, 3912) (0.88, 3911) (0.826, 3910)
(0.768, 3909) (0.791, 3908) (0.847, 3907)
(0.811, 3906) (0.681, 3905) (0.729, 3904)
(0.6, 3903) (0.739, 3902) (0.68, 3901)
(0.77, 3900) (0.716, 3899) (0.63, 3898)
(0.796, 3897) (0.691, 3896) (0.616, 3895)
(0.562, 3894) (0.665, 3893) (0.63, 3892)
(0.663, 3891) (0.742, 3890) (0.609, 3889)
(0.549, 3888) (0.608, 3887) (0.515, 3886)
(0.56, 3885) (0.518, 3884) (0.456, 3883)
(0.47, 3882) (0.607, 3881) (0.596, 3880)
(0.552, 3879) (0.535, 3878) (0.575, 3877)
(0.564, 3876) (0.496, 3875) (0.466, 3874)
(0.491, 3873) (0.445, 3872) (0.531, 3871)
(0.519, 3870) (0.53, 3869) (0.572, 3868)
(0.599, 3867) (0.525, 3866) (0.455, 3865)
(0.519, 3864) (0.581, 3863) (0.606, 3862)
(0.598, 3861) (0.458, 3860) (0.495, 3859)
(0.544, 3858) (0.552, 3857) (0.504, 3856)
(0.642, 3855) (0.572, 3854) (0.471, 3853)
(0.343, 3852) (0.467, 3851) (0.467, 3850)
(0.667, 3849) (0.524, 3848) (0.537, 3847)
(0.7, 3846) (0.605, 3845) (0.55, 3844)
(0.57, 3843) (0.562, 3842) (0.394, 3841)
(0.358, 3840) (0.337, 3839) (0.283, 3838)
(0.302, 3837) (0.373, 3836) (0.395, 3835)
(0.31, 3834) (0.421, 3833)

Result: 1.95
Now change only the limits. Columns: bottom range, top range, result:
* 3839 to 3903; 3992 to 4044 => 2.04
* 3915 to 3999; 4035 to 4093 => 1.68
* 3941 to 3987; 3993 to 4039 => 1.67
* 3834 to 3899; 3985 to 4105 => 2.13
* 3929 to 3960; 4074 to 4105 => 1.94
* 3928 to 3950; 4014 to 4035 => 2.41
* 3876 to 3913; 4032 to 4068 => 1.68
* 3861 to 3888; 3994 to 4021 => 2.12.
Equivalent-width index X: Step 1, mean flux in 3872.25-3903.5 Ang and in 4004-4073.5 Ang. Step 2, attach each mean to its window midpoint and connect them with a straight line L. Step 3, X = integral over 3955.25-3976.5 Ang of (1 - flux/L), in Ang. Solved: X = 8.3 Ang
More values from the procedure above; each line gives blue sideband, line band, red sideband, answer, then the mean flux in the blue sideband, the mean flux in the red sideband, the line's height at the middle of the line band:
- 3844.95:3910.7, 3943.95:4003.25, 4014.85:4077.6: 7.2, 0.594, 1.05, 0.856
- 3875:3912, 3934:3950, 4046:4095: 4.7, 0.654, 1.05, 0.763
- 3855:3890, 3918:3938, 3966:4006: 6.1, 0.54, 0.817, 0.675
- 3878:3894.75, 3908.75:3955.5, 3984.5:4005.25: 8.8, 0.581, 0.992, 0.754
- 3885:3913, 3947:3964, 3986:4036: 3.2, 0.699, 1.05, 0.878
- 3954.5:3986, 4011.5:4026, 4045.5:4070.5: -4.8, 0.622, 1.02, 0.844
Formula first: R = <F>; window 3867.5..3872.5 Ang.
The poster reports 0.519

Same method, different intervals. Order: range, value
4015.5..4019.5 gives 1.18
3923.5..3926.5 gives 0.542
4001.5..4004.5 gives 0.949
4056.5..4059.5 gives 1.07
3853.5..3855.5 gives 0.607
